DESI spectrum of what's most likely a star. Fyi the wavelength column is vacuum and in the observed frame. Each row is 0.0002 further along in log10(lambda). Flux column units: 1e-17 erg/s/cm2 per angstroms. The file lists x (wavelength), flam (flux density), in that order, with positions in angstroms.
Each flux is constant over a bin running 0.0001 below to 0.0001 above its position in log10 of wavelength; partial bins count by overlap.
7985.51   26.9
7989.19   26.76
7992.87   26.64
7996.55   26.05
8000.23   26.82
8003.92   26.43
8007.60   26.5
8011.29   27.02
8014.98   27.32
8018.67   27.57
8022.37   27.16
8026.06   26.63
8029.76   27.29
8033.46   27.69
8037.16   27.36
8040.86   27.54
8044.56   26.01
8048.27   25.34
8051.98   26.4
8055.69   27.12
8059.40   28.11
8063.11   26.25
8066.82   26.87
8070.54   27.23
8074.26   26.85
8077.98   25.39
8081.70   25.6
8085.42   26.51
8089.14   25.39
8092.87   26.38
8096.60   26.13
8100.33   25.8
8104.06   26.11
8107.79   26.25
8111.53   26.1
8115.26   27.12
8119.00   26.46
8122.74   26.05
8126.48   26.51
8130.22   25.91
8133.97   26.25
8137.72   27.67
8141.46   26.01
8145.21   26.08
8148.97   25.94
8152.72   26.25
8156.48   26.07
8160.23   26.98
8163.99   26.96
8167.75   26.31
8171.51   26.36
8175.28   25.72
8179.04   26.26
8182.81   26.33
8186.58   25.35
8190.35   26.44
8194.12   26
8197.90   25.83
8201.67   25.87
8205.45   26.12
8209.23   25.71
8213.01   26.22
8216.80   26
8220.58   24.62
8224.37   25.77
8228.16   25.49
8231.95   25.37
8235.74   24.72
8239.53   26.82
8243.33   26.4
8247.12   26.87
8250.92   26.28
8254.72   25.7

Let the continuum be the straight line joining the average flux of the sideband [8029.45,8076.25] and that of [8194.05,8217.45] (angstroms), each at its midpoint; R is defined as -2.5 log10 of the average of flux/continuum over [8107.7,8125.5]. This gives 0.00 mag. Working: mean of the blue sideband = 26.9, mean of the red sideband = 26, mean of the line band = 26.4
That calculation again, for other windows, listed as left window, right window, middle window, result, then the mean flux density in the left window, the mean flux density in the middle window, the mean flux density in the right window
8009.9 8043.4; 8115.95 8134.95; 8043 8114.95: 0.02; 27.3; 26.3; 26.3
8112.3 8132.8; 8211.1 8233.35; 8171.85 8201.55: -0.01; 26.4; 26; 25.6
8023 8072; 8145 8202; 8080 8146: 0.01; 26.9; 26.2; 26.2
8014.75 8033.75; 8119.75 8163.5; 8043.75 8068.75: 0.02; 27.2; 26.6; 26.4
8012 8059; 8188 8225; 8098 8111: 0.02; 27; 26.1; 25.9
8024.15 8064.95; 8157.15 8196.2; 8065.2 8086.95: 0.01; 26.9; 26.4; 26.3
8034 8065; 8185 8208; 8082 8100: 0.02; 26.8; 26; 25.9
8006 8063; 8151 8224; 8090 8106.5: 0.02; 27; 26.1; 26.1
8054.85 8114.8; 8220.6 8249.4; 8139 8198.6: -0.01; 26.4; 26.2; 25.8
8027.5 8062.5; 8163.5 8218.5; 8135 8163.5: -0.01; 27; 26.5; 26.1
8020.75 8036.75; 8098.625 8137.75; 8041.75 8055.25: 0.04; 27.2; 26.1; 26.3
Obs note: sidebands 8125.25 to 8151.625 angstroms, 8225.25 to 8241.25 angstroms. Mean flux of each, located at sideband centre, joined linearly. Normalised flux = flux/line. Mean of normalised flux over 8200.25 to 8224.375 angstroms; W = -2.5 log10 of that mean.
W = 0.00 mag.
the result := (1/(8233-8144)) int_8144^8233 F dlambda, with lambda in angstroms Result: 26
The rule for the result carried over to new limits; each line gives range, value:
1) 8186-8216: 26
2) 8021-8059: 26.9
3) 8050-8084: 26.6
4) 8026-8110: 26.5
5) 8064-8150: 26.3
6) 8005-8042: 27.2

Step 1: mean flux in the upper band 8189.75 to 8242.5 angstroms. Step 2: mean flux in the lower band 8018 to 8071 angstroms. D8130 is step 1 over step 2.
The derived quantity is 0.96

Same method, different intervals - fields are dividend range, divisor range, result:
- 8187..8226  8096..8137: 0.98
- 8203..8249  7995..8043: 0.96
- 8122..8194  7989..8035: 0.98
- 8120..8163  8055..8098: 1.00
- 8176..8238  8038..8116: 0.98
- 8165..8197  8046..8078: 0.98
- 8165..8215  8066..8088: 0.99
